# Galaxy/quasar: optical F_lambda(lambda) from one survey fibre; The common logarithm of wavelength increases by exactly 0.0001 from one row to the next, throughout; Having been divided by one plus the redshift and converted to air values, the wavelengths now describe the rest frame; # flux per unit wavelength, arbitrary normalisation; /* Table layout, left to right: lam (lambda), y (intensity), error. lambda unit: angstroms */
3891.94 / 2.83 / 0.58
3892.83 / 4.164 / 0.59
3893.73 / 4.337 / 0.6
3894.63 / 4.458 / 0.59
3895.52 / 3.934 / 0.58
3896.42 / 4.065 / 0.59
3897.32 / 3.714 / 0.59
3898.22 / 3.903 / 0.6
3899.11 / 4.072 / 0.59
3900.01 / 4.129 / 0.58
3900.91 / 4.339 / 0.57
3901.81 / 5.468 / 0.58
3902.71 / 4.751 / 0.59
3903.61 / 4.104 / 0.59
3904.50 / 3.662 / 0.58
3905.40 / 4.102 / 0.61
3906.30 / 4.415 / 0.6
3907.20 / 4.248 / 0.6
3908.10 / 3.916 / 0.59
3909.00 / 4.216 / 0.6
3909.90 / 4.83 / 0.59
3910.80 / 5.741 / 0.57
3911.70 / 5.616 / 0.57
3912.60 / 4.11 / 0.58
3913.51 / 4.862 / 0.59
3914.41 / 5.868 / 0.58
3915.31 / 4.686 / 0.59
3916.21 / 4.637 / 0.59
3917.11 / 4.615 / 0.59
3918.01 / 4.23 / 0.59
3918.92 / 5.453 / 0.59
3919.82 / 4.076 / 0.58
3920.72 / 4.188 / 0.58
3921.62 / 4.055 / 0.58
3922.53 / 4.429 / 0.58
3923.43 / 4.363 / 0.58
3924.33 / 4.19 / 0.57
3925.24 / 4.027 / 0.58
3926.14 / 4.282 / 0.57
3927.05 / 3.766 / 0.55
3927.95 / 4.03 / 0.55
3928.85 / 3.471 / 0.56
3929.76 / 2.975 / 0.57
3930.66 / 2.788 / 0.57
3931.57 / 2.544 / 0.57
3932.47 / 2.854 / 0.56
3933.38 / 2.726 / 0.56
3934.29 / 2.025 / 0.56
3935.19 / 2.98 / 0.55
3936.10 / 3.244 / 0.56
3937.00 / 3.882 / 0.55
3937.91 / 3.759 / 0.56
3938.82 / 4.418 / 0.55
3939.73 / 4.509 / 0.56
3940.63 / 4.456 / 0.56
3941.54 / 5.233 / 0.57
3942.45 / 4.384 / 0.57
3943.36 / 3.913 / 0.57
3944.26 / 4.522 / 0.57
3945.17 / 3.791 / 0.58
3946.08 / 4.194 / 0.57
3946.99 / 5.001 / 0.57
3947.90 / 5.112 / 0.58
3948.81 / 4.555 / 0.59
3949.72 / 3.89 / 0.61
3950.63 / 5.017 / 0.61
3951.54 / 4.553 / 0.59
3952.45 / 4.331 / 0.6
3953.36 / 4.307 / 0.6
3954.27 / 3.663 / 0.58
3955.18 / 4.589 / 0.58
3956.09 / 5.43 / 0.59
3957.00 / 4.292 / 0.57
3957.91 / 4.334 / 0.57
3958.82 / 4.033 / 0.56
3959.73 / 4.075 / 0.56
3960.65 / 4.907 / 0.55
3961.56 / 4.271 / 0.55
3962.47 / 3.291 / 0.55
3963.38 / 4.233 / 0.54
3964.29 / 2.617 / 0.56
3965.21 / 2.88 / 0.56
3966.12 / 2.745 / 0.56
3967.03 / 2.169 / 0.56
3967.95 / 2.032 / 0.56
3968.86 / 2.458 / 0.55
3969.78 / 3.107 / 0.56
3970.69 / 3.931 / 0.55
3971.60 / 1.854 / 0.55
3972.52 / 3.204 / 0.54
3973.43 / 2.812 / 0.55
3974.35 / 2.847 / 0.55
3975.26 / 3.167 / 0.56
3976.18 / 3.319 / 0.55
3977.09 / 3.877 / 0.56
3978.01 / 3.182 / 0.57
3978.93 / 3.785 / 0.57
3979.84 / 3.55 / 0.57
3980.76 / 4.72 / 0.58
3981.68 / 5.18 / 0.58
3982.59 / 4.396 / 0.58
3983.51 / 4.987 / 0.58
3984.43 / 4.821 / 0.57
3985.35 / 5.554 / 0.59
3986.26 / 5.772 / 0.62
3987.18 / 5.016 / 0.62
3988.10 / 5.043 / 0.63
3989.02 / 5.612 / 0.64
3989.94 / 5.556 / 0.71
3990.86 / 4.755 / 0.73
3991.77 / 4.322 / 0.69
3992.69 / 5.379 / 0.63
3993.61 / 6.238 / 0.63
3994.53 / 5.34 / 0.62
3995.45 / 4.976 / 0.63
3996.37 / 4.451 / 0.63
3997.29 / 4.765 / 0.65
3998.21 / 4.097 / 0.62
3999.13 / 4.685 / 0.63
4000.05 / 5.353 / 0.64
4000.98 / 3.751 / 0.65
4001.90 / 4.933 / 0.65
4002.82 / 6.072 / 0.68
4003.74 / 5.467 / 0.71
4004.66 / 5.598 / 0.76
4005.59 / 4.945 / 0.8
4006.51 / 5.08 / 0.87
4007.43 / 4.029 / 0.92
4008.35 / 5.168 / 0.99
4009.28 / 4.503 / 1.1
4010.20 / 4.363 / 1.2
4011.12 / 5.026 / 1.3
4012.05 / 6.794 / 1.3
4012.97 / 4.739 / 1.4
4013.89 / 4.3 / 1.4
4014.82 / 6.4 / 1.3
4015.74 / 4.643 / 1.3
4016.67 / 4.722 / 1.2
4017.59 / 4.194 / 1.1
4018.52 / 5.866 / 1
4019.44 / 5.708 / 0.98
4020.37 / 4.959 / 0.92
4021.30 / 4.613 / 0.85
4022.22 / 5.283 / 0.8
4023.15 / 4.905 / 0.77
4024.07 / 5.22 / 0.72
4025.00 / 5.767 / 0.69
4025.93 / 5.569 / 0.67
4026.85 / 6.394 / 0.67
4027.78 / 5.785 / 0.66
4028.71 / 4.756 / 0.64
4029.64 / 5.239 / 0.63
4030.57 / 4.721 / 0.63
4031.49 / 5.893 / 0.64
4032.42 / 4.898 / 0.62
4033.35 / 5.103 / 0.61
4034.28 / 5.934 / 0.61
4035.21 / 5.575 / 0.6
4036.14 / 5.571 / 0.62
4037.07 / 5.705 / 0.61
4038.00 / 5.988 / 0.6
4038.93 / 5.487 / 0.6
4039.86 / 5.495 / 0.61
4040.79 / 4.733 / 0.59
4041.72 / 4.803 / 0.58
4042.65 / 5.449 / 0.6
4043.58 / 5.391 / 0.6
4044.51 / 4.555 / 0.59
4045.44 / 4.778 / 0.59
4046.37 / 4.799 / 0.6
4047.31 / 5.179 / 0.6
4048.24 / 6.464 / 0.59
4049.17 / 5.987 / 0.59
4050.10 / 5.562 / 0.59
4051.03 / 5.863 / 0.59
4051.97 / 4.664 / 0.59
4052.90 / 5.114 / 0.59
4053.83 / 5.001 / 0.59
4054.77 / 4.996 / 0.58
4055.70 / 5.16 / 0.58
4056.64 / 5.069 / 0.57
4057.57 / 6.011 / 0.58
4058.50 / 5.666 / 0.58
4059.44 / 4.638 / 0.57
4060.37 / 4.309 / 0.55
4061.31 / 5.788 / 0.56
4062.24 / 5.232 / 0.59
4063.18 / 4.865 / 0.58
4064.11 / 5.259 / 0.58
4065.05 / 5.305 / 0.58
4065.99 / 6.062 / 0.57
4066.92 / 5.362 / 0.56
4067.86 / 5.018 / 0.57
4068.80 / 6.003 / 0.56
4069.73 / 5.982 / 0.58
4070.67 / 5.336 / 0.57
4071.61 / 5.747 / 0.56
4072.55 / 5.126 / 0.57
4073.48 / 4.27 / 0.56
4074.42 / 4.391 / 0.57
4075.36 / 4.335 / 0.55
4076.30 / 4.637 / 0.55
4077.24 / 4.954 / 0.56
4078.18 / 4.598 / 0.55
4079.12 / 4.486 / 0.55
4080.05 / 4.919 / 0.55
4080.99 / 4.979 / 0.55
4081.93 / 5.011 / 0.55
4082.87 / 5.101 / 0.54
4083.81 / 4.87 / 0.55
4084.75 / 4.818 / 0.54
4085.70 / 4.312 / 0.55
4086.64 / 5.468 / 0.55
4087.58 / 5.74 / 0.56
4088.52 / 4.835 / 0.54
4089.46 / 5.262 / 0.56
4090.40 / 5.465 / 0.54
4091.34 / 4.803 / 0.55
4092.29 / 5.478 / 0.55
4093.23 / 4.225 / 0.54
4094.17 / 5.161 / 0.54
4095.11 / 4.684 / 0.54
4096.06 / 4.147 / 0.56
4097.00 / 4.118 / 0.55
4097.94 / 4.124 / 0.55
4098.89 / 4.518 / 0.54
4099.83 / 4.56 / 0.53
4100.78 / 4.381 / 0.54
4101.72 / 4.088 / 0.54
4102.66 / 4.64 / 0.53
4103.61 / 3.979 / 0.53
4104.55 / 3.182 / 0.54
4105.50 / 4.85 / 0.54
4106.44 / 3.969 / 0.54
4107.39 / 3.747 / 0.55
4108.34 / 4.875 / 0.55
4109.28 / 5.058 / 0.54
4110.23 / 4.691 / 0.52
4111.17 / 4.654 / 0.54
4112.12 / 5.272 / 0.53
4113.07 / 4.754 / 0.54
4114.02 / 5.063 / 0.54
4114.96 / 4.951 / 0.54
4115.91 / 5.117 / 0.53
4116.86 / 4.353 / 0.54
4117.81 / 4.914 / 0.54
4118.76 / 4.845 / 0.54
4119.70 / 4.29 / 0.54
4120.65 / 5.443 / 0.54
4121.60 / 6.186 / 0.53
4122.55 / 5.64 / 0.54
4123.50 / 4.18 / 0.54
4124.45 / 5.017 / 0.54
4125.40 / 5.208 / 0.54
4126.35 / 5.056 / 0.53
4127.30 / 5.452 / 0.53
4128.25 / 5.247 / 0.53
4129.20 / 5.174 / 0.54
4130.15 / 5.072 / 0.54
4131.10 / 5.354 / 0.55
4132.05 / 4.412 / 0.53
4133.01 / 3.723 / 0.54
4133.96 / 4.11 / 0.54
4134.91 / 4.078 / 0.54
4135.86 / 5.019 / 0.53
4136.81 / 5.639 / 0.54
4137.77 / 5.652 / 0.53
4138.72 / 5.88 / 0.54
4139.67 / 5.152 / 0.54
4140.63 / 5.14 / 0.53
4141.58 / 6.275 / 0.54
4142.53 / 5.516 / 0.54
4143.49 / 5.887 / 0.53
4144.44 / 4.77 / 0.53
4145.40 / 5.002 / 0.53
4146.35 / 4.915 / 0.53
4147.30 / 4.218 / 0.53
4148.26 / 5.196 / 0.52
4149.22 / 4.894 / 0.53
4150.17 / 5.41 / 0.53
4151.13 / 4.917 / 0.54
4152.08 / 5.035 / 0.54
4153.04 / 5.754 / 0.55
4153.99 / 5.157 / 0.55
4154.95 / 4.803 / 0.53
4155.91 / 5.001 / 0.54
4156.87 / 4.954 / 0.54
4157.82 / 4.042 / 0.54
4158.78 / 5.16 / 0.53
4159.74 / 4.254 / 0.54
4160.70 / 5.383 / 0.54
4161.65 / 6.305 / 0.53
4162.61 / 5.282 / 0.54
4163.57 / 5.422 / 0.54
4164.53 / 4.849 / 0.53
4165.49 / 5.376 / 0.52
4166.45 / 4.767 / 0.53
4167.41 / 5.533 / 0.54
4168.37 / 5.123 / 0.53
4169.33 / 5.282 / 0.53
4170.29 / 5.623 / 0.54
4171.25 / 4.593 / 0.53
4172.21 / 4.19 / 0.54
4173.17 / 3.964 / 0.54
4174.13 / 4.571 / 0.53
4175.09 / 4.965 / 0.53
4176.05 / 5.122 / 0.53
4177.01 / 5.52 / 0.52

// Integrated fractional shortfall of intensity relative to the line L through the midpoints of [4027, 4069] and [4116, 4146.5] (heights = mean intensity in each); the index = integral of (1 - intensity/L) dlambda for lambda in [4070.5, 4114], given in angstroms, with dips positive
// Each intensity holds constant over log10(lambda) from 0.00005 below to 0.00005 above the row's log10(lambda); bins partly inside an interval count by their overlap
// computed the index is 4.1 angstroms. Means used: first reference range 5.32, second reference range 5.08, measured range 4.71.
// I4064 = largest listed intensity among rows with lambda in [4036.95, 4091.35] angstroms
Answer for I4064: 6.464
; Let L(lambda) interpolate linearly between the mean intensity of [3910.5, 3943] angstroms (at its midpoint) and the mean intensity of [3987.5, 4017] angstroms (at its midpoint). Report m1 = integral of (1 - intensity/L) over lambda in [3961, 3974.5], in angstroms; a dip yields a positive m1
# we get 4.75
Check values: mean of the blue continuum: 4.09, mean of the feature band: 2.98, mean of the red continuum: 5.04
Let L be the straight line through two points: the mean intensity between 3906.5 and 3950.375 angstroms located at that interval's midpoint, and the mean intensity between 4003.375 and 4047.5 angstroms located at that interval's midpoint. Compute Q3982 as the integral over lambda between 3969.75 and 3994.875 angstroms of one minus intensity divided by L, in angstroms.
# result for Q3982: 2.2 angstroms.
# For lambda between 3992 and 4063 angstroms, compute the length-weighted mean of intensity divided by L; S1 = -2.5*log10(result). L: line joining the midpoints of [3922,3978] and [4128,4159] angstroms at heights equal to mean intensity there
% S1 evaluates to -0.22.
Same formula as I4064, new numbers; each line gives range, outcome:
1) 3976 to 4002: 6.238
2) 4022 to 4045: 6.394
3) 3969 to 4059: 6.794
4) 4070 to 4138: 6.186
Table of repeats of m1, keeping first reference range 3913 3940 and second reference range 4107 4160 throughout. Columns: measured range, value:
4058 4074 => -2.2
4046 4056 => -1.7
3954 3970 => 1.9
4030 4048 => -3.1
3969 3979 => 2.5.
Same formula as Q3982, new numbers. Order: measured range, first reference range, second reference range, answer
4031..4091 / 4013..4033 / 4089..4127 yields -2.5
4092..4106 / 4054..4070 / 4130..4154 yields 2.2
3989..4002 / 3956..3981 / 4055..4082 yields -3.5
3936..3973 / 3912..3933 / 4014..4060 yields 4.1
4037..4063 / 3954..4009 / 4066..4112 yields -3.8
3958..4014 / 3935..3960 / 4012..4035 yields 5.7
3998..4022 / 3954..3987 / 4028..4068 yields -2.4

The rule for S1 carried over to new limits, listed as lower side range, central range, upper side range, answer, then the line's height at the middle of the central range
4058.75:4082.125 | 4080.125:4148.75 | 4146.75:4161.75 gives 0.03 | 5.03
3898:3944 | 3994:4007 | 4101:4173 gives -0.12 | 4.45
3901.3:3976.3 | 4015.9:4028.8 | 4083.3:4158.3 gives -0.20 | 4.4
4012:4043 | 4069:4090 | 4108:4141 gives 0.03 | 5.14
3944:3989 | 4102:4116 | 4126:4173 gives 0.06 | 4.84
